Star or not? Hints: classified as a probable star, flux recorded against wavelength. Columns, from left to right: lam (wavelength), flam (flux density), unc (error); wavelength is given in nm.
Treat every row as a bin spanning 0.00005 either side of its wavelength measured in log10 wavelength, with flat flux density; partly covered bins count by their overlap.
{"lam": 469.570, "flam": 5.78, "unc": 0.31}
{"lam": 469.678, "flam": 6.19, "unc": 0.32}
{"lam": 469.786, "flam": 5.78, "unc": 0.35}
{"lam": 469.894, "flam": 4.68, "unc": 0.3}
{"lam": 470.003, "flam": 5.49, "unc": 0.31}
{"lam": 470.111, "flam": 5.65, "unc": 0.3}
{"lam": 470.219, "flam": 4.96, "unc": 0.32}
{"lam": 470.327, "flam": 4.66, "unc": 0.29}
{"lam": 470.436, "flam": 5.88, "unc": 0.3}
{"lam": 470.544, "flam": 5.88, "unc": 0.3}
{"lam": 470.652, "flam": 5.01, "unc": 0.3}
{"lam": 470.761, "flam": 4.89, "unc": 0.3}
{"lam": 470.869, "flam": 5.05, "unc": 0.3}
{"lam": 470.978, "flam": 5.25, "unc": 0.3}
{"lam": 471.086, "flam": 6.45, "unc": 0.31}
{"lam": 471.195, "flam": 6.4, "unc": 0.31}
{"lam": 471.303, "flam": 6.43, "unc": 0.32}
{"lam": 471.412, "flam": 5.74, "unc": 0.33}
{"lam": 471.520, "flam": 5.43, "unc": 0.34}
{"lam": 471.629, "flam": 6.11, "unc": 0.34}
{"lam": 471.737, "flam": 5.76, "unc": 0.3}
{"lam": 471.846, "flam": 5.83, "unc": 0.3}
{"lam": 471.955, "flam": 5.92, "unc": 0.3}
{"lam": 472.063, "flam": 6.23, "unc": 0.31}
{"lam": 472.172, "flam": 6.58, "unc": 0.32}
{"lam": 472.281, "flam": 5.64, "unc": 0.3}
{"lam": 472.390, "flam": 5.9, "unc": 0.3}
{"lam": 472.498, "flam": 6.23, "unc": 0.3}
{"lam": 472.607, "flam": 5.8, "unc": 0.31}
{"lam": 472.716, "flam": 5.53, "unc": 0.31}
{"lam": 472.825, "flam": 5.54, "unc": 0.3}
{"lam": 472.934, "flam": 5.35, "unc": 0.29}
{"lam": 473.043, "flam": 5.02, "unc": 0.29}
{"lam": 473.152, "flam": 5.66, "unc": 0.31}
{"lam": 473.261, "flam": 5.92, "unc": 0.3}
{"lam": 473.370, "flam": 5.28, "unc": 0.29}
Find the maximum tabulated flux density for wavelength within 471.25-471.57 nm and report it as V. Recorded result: 6.43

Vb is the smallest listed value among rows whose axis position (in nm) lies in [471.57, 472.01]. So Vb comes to 5.76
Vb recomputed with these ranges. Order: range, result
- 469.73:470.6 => 4.66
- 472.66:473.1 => 5.02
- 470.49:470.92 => 4.89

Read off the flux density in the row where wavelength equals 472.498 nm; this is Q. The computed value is 6.23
